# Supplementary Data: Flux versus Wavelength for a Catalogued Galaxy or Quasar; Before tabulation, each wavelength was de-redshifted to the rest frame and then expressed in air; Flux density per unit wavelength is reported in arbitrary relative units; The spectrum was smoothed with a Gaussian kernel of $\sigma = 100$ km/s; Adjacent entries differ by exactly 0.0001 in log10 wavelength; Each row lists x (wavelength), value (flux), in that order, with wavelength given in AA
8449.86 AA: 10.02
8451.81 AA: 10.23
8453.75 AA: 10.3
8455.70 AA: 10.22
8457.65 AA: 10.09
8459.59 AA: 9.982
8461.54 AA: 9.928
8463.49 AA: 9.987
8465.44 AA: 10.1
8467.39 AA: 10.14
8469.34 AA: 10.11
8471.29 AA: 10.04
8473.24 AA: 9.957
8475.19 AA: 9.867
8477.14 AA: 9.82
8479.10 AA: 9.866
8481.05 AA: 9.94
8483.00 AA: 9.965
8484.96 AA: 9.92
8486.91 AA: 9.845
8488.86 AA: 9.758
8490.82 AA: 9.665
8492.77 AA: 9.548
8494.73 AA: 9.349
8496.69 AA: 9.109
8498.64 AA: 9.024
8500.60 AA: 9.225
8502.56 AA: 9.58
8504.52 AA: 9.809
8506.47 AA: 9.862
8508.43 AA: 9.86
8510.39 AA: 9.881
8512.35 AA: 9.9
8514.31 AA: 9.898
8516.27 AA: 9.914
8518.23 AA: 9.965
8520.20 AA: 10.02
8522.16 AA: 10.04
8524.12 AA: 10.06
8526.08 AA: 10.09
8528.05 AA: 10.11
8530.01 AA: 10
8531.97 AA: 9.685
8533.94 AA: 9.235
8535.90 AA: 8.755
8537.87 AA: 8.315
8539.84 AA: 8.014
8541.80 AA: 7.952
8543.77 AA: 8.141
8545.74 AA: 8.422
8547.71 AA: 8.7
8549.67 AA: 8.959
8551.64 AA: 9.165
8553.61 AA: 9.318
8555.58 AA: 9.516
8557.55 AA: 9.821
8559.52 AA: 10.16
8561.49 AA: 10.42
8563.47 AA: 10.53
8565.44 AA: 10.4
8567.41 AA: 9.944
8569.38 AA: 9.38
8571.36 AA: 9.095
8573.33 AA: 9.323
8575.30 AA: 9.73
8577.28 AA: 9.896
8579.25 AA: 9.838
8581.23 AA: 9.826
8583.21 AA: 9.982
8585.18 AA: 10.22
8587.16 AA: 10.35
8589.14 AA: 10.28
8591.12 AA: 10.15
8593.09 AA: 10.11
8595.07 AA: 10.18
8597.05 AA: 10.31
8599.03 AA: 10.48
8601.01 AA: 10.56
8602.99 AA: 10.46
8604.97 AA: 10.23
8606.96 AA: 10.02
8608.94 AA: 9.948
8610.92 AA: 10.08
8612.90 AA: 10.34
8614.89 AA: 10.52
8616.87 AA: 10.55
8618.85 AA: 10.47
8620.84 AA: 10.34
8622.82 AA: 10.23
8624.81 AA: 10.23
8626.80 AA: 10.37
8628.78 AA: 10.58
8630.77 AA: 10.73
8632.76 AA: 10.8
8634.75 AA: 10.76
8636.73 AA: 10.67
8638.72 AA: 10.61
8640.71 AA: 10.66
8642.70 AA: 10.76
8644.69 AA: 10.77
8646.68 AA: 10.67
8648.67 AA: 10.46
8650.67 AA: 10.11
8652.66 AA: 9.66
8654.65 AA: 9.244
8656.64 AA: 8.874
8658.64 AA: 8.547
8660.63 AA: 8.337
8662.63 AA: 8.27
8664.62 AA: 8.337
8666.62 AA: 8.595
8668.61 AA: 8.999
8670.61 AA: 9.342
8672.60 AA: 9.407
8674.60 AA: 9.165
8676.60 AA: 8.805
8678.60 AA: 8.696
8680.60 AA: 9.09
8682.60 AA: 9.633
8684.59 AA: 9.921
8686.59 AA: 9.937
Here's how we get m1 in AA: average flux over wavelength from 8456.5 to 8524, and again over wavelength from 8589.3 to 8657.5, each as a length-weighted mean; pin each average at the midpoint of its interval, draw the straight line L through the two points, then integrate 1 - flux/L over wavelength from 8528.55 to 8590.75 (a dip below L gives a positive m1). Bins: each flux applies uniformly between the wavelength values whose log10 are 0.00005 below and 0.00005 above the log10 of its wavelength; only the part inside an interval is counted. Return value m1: 3.8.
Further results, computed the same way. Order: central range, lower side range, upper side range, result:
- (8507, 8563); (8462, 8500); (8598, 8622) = 3.13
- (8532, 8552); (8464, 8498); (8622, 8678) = 2.45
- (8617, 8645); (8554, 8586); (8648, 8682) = -3.68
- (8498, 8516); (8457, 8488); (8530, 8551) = -0.72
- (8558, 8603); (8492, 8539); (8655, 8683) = -3.68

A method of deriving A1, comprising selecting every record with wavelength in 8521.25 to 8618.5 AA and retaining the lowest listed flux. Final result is 7.952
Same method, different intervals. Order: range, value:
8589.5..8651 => 9.948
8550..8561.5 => 9.165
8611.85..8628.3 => 10.23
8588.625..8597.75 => 10.11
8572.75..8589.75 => 9.323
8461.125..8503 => 9.024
